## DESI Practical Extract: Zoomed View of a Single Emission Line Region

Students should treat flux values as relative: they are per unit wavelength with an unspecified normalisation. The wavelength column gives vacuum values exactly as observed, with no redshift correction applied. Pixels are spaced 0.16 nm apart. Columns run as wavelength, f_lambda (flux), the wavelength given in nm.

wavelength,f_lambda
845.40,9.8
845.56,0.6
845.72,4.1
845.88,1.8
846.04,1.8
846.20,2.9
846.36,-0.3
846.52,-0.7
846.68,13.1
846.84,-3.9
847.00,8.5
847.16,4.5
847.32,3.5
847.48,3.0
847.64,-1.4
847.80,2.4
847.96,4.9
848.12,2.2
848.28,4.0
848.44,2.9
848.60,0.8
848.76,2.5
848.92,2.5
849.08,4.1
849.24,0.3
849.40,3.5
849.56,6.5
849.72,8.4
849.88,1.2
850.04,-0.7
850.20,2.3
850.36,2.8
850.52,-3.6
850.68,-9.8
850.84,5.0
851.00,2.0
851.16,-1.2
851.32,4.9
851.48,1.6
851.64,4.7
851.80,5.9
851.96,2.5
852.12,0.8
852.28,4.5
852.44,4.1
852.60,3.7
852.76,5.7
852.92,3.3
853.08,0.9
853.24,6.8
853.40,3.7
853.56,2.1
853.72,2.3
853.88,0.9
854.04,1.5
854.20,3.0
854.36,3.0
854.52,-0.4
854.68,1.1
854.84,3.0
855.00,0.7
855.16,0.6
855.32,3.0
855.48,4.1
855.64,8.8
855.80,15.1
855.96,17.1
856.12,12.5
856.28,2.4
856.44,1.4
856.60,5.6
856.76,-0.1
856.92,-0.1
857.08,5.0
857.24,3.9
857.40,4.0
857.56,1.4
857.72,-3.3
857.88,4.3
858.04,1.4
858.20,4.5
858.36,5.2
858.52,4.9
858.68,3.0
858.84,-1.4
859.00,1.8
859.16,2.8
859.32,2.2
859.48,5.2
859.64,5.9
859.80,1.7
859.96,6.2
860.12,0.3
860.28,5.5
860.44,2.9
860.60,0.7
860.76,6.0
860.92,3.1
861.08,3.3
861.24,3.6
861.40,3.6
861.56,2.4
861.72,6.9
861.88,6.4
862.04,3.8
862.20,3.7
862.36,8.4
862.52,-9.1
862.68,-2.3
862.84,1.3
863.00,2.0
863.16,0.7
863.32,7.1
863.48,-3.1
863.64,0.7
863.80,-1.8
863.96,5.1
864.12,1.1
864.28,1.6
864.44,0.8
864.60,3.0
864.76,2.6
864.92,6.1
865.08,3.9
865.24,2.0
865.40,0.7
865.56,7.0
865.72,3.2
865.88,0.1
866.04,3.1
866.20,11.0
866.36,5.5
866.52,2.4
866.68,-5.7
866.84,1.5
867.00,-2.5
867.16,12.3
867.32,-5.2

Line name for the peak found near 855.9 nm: H-gamma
